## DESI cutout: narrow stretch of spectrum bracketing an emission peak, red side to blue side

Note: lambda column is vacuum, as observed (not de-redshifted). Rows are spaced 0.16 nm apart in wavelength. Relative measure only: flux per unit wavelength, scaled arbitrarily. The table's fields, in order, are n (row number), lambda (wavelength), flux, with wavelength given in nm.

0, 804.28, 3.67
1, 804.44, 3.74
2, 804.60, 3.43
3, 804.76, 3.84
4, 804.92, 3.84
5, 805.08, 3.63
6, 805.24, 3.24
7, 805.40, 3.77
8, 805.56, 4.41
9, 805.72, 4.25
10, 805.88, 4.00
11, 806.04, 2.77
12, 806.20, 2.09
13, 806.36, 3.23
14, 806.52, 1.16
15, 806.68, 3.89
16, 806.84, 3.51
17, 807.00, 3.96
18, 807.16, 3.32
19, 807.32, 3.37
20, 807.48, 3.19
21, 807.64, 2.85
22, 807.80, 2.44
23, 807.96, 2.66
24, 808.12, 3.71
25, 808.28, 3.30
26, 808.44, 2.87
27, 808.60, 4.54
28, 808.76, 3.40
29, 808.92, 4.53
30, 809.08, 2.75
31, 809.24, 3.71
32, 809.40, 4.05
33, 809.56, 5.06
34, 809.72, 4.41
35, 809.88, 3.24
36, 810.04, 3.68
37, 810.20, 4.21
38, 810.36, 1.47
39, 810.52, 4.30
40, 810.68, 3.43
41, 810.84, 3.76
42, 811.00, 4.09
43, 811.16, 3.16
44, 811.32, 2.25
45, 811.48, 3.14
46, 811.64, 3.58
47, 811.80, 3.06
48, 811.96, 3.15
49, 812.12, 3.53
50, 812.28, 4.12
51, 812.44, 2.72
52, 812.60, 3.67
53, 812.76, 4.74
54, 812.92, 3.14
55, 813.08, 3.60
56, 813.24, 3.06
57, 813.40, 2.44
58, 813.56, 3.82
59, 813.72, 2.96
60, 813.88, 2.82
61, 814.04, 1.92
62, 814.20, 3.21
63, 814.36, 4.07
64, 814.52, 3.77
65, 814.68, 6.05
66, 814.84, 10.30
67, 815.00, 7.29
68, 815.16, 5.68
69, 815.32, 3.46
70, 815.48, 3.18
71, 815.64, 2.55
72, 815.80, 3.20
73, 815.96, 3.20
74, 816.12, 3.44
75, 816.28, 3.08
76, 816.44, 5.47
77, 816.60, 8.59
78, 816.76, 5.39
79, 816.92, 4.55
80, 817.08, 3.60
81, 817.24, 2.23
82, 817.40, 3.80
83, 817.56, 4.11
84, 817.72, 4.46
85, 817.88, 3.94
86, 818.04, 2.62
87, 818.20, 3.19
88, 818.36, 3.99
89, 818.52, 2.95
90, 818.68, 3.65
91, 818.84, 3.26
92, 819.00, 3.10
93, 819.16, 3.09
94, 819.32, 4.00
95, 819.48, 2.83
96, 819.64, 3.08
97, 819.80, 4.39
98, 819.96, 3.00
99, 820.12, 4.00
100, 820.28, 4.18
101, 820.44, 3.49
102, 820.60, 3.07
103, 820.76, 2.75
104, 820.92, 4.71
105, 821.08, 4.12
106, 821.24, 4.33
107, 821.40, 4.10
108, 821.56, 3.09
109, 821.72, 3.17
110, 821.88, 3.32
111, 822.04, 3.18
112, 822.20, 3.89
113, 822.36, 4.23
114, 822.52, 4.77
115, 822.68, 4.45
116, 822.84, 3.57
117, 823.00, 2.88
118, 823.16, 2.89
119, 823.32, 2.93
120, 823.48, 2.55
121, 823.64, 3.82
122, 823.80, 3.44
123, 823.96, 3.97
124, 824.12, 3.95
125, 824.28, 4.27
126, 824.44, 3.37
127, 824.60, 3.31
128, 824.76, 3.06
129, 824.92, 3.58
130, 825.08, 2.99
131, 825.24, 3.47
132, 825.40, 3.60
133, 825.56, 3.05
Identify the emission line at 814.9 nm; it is [S II] 6716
